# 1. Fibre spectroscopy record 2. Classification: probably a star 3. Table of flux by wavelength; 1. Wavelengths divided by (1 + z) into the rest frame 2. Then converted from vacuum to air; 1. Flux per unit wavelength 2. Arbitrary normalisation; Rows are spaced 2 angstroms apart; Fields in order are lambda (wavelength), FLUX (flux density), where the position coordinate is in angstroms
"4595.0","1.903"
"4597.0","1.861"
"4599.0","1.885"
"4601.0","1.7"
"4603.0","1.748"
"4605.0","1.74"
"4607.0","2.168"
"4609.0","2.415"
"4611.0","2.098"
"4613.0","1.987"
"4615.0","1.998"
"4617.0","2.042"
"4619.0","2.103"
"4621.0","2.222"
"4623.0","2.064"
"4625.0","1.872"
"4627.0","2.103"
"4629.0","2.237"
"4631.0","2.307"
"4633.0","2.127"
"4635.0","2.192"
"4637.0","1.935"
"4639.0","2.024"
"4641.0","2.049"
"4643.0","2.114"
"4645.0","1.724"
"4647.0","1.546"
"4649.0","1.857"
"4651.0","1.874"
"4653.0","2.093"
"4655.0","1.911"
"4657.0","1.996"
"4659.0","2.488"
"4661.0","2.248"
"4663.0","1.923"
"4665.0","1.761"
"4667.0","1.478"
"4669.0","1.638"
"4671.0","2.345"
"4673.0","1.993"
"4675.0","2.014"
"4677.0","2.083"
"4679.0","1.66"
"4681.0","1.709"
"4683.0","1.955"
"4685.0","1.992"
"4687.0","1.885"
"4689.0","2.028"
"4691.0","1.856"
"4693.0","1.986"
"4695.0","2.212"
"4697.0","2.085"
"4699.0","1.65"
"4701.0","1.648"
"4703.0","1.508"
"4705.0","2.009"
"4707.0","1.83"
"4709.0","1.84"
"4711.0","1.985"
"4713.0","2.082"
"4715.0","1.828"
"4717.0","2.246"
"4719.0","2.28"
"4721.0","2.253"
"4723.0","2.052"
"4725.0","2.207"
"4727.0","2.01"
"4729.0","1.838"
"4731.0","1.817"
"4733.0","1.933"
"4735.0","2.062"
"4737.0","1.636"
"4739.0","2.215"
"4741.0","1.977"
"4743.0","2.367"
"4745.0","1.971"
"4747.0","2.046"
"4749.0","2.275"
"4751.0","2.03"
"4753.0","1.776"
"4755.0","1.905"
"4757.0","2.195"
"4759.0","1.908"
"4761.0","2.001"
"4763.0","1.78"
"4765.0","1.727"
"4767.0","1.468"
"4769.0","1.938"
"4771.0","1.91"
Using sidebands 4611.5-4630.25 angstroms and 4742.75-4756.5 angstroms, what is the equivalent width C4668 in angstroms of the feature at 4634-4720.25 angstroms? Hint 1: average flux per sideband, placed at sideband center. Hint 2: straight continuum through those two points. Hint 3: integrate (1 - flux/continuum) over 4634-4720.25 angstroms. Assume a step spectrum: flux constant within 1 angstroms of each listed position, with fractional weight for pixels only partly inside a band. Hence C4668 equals 4.8 angstroms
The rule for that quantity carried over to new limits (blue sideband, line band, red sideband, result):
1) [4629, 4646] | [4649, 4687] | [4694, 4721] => 1.3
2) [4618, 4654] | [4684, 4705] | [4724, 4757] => 1.3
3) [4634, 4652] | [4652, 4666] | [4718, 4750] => -0.8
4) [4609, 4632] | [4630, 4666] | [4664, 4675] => -0.8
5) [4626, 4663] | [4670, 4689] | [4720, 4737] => 0.6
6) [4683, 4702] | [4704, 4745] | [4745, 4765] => -1.4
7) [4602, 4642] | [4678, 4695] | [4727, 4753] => 1.1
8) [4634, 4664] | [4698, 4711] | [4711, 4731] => 1.8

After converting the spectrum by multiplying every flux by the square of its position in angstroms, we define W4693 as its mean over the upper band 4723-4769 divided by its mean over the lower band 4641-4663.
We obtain 1.0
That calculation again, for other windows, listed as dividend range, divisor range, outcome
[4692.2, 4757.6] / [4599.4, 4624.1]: 1.03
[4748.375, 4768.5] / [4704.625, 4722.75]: 0.95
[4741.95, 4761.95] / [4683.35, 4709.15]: 1.11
